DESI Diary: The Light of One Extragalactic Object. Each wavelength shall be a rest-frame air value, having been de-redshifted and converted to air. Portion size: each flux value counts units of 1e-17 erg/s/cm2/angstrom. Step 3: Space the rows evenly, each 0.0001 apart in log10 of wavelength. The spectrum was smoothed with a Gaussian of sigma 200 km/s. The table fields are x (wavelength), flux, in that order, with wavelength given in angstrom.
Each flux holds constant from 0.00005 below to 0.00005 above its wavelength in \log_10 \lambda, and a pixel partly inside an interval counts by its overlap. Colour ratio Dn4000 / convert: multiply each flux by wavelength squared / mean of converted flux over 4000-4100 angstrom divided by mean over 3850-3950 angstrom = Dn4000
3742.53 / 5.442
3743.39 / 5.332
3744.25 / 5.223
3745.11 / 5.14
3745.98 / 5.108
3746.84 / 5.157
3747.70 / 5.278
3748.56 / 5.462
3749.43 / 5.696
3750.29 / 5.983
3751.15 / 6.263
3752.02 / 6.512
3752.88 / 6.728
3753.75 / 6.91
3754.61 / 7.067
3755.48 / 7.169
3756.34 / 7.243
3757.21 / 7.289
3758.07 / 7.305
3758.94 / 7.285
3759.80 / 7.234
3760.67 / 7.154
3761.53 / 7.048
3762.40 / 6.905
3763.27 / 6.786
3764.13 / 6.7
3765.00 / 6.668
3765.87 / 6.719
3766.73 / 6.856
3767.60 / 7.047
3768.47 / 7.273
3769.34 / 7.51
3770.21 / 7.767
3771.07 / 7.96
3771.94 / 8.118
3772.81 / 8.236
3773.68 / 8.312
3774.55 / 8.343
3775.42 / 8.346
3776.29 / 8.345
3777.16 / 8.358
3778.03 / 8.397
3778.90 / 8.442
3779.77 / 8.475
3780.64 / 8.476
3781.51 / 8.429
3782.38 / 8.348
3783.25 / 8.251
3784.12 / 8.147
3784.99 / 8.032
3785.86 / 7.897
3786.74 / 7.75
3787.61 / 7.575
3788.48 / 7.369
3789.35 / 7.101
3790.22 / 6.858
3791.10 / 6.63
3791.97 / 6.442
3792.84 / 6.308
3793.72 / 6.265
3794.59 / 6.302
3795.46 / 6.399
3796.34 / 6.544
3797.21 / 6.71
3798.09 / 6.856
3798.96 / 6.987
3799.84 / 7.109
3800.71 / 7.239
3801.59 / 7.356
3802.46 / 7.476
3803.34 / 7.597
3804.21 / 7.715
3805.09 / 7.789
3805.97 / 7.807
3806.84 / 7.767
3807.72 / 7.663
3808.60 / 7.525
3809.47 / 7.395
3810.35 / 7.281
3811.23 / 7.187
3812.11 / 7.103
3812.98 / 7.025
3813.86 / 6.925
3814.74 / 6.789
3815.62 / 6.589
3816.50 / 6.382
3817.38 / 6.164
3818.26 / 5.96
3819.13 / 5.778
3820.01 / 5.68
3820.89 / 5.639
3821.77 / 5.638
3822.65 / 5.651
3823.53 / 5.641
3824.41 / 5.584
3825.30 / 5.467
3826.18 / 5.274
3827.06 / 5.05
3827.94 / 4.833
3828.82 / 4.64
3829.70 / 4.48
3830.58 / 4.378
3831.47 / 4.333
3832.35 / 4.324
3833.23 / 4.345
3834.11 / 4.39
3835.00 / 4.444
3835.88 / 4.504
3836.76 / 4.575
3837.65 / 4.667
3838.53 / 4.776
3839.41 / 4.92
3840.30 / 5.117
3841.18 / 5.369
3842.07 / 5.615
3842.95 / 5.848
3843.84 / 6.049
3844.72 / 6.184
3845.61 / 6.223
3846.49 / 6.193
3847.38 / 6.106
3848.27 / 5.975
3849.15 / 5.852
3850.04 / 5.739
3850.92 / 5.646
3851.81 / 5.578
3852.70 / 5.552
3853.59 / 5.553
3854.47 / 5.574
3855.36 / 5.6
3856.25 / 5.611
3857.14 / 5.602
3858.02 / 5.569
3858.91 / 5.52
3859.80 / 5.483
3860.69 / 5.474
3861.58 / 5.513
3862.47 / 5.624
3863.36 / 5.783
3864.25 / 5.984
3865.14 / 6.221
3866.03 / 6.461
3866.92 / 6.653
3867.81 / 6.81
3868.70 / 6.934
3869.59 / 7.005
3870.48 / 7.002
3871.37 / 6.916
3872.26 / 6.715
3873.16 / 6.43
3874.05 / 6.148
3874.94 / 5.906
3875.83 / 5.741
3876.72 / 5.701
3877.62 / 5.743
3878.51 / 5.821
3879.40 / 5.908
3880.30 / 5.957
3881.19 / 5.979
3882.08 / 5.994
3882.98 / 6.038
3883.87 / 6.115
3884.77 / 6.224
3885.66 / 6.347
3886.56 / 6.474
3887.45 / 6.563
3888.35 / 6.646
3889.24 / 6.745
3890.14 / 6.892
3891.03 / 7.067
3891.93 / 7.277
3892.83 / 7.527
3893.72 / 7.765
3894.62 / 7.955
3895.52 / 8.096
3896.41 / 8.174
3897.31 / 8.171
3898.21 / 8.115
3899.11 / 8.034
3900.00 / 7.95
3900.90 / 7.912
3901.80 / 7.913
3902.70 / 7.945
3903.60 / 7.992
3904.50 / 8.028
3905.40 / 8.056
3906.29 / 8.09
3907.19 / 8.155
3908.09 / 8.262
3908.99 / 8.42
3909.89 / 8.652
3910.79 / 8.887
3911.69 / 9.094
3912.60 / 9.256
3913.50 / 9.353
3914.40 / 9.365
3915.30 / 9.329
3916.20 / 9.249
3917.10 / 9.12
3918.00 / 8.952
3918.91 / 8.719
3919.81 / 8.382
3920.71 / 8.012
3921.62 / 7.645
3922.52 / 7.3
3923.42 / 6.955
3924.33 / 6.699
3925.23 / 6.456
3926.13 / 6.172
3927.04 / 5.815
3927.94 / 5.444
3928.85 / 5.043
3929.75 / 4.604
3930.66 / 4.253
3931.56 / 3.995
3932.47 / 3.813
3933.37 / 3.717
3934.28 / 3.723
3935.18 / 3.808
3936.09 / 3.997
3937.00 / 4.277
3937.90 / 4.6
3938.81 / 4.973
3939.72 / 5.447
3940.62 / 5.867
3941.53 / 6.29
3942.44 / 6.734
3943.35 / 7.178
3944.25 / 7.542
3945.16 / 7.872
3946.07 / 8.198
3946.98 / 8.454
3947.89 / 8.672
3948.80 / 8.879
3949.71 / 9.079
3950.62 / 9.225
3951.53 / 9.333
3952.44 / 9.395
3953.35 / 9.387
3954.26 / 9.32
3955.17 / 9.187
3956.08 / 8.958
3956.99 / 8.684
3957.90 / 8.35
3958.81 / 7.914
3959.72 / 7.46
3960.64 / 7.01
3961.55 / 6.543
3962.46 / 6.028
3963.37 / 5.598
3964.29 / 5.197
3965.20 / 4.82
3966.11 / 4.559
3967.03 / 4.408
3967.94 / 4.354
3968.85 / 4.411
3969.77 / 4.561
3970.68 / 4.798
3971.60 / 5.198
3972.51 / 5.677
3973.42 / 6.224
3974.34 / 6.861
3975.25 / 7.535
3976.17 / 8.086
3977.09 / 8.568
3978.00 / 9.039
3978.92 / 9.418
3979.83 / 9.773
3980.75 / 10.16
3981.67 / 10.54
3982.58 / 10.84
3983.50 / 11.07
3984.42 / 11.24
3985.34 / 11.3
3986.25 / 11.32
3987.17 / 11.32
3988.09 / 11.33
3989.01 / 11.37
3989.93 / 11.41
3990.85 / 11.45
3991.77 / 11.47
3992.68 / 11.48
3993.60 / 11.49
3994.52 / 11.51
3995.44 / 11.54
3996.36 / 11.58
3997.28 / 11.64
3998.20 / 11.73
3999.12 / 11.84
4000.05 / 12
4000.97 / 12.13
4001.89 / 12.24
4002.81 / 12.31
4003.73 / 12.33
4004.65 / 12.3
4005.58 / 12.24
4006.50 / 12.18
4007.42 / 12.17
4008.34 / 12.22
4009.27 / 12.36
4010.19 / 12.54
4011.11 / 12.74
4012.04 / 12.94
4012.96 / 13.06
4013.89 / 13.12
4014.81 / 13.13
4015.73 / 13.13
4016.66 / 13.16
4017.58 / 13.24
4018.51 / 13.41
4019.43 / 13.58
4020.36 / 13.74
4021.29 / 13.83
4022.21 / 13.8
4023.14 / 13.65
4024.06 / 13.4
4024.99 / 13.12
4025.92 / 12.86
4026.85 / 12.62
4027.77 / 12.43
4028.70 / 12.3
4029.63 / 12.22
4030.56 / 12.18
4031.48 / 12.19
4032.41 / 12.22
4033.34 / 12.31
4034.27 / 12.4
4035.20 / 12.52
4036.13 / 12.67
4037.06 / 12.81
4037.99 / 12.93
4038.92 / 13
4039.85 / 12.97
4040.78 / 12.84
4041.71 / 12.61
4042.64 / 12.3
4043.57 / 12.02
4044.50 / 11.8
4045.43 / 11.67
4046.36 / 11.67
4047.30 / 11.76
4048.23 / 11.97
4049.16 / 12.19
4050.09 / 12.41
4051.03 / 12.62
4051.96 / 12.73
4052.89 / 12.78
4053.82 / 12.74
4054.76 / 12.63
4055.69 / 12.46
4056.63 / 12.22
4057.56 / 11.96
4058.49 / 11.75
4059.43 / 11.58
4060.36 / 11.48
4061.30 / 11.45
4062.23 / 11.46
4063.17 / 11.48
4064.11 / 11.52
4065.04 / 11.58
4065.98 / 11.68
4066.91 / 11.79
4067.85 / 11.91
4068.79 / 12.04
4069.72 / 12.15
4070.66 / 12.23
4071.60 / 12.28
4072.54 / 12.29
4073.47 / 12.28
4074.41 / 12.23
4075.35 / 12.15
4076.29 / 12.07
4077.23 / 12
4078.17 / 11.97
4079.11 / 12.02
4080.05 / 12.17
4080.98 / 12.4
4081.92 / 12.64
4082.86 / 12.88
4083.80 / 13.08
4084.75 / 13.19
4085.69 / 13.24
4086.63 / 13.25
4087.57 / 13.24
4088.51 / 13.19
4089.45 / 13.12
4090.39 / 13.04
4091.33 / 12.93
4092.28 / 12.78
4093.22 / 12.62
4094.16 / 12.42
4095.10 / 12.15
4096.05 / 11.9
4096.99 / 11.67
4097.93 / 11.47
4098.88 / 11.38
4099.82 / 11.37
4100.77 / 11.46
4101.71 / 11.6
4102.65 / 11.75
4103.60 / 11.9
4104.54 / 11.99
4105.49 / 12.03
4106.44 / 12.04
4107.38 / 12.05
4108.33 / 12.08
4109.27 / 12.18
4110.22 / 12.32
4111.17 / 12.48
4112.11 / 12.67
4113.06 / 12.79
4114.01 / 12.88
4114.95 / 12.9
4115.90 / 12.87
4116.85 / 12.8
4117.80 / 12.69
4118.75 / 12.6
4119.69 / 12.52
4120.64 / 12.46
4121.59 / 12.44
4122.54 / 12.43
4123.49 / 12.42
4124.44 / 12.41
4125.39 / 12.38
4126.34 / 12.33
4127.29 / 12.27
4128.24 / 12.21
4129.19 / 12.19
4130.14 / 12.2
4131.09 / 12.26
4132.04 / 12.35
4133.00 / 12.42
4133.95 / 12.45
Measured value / 2.0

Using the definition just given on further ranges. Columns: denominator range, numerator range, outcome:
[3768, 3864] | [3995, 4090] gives 2.17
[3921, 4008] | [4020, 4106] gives 1.58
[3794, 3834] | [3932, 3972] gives 1.12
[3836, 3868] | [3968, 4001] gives 1.83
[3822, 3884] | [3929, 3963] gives 1.27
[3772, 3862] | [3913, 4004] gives 1.36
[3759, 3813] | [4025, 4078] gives 1.88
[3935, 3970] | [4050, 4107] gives 1.89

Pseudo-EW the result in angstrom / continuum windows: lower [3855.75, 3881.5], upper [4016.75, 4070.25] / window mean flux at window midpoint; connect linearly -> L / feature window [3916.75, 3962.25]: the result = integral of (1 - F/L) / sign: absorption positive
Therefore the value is 9.0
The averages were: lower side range 6.08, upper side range 12.4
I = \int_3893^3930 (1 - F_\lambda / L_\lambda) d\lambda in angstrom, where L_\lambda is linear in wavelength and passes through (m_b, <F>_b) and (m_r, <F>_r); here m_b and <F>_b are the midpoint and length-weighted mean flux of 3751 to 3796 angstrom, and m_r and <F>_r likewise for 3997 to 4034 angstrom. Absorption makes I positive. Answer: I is 8.85 angstrom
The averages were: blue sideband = 7.42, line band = 7.91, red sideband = 12.7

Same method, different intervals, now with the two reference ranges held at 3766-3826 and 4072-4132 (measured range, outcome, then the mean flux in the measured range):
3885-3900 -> 2.5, 7.37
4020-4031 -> -1.9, 13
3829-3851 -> 7.6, 5.19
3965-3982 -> 5.7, 6.79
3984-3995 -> -1.0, 11.4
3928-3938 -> 5.6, 4.2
